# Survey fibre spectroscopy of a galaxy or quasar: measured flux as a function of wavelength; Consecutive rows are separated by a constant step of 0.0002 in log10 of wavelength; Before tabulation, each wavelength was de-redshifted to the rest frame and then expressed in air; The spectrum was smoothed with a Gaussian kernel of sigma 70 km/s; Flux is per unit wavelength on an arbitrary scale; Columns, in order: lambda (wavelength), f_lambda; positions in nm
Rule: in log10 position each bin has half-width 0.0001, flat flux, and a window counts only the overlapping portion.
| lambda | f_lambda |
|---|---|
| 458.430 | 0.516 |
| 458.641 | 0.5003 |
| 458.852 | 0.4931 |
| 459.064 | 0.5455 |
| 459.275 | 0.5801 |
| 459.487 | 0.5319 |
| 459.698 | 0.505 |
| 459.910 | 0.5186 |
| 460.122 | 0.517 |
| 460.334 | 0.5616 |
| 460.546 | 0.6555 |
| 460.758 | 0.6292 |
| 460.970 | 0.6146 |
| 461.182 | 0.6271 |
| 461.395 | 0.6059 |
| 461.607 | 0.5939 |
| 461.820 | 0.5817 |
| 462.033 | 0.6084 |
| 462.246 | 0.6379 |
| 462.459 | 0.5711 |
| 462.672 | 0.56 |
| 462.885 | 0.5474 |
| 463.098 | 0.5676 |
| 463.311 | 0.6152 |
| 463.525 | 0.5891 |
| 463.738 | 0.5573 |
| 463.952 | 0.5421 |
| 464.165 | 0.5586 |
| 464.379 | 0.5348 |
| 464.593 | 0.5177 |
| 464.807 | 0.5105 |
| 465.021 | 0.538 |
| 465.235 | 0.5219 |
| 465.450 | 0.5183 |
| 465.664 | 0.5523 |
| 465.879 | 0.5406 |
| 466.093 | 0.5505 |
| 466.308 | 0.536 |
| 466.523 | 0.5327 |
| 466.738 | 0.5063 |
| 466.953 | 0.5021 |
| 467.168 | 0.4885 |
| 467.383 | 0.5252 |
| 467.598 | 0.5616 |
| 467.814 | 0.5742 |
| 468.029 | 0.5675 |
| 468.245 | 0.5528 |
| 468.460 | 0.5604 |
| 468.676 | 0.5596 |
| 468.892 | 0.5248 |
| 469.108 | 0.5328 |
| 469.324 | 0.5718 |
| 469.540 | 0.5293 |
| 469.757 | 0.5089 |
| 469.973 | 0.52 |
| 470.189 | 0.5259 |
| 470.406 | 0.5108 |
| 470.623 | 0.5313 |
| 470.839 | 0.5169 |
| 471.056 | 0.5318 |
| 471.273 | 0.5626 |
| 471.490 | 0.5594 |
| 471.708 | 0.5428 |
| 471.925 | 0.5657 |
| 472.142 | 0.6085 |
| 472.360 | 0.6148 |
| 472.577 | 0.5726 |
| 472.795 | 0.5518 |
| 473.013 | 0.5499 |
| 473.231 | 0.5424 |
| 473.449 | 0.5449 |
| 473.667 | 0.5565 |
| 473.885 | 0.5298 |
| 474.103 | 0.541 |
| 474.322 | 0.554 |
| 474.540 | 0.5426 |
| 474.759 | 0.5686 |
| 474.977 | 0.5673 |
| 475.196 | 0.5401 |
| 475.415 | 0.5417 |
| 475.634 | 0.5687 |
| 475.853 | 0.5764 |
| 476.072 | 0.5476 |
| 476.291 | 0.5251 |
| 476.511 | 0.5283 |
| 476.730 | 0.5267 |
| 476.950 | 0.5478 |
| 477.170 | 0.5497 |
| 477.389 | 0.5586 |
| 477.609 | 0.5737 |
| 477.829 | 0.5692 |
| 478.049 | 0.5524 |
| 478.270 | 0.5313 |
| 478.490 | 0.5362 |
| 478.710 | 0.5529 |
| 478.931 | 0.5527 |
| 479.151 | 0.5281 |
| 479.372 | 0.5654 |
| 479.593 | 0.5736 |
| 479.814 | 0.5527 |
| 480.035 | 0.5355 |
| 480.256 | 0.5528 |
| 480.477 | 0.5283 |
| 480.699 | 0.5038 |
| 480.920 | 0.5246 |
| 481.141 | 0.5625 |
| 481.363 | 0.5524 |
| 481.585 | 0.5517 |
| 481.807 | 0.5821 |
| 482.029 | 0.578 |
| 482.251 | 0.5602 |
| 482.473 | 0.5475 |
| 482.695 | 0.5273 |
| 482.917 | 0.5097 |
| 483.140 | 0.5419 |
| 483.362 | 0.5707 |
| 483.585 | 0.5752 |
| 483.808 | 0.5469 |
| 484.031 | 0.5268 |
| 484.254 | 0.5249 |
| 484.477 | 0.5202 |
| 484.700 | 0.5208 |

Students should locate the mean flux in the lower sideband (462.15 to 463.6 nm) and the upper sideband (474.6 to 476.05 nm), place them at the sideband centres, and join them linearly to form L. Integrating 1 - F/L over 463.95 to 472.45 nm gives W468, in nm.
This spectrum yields 0.49 nm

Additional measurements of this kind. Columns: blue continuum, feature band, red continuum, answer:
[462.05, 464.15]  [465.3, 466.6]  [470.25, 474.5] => 0.07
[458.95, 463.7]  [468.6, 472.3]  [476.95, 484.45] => 0.15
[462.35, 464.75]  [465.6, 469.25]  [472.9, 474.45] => 0.10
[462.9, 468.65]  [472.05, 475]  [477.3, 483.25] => -0.07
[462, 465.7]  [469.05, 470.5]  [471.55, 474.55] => 0.08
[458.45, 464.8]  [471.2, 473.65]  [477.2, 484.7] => -0.04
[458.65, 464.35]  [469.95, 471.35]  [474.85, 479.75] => 0.08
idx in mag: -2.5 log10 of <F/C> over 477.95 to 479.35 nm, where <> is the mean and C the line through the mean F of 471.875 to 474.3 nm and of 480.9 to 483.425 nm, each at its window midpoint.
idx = 0.02 mag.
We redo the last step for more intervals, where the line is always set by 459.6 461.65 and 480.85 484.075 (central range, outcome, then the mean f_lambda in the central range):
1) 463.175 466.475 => 0.061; 0.545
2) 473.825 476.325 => 0.020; 0.552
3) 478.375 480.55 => 0.014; 0.548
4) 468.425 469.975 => 0.063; 0.539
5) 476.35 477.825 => 0.021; 0.548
